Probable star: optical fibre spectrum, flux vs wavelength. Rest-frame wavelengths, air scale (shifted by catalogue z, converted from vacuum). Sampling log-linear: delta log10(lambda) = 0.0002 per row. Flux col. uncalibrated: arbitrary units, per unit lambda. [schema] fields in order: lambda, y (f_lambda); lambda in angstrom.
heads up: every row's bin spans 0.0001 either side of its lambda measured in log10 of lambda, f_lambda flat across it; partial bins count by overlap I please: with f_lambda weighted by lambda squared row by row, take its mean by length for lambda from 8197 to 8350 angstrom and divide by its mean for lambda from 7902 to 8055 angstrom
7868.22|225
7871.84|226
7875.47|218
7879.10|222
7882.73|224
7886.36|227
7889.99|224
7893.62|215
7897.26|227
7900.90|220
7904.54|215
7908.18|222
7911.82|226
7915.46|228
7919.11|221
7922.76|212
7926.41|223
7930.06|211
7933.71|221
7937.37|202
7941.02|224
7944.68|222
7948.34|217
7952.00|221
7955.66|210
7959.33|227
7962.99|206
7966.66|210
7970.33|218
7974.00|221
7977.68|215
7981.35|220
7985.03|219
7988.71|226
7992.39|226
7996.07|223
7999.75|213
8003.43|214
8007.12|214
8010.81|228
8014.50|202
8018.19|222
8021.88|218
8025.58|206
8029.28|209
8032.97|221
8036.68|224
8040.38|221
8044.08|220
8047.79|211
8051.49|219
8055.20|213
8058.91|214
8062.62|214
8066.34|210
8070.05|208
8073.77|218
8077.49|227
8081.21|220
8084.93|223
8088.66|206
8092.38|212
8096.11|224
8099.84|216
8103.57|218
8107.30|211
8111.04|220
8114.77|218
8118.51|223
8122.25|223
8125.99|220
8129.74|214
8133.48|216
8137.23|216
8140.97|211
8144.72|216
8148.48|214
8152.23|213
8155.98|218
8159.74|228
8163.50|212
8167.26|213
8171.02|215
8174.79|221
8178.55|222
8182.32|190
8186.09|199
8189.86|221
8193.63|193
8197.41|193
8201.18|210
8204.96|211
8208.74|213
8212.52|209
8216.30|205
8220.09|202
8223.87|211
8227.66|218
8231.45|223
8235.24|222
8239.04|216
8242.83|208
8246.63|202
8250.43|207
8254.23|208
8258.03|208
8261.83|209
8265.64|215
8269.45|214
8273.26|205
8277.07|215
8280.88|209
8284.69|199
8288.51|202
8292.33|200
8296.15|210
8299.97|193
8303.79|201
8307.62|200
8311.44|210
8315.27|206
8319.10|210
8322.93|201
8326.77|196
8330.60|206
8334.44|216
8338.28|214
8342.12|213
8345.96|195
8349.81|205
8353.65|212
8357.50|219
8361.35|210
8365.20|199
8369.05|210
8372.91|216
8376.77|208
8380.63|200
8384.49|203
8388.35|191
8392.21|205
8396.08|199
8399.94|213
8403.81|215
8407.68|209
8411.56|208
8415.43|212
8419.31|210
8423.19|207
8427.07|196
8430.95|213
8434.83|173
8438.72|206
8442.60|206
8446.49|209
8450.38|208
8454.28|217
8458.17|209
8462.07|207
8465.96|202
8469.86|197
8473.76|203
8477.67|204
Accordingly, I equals 1.03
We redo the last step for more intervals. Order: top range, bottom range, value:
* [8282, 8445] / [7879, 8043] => 1.04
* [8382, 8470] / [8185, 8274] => 1.03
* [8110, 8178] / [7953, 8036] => 1.04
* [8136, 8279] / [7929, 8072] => 1.03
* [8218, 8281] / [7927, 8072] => 1.04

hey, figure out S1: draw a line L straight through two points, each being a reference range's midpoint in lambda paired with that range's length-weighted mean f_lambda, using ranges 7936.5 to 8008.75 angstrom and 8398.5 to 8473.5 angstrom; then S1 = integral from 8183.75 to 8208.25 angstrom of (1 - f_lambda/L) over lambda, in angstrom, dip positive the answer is 0.8 angstrom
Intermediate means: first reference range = 218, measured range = 205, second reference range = 206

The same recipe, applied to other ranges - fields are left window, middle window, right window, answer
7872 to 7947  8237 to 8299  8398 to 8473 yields 0.85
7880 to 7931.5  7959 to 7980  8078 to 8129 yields 0.45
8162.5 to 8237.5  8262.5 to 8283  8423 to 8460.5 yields -0.29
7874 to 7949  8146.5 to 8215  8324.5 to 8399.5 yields 0.34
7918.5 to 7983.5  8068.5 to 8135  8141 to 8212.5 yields -1.47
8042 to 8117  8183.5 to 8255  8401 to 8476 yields 1.09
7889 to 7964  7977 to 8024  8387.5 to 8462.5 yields -0.34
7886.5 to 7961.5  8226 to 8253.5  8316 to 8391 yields -0.45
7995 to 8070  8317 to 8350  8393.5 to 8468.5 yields 0.35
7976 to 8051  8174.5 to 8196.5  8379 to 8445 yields 0.59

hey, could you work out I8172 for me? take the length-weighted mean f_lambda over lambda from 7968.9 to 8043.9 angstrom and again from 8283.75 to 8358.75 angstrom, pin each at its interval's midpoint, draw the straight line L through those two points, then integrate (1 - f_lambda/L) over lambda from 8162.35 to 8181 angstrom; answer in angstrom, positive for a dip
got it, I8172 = -0.4 angstrom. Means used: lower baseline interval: 218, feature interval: 216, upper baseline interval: 205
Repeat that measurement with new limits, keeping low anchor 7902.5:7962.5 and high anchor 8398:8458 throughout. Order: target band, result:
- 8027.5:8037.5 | -0.1 angstrom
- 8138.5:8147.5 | 0.0 angstrom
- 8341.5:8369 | 0.1 angstrom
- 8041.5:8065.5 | 0.1 angstrom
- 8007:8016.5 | 0.1 angstrom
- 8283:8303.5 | 0.9 angstrom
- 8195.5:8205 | 0.4 angstrom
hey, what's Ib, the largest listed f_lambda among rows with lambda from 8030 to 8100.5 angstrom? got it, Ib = 227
